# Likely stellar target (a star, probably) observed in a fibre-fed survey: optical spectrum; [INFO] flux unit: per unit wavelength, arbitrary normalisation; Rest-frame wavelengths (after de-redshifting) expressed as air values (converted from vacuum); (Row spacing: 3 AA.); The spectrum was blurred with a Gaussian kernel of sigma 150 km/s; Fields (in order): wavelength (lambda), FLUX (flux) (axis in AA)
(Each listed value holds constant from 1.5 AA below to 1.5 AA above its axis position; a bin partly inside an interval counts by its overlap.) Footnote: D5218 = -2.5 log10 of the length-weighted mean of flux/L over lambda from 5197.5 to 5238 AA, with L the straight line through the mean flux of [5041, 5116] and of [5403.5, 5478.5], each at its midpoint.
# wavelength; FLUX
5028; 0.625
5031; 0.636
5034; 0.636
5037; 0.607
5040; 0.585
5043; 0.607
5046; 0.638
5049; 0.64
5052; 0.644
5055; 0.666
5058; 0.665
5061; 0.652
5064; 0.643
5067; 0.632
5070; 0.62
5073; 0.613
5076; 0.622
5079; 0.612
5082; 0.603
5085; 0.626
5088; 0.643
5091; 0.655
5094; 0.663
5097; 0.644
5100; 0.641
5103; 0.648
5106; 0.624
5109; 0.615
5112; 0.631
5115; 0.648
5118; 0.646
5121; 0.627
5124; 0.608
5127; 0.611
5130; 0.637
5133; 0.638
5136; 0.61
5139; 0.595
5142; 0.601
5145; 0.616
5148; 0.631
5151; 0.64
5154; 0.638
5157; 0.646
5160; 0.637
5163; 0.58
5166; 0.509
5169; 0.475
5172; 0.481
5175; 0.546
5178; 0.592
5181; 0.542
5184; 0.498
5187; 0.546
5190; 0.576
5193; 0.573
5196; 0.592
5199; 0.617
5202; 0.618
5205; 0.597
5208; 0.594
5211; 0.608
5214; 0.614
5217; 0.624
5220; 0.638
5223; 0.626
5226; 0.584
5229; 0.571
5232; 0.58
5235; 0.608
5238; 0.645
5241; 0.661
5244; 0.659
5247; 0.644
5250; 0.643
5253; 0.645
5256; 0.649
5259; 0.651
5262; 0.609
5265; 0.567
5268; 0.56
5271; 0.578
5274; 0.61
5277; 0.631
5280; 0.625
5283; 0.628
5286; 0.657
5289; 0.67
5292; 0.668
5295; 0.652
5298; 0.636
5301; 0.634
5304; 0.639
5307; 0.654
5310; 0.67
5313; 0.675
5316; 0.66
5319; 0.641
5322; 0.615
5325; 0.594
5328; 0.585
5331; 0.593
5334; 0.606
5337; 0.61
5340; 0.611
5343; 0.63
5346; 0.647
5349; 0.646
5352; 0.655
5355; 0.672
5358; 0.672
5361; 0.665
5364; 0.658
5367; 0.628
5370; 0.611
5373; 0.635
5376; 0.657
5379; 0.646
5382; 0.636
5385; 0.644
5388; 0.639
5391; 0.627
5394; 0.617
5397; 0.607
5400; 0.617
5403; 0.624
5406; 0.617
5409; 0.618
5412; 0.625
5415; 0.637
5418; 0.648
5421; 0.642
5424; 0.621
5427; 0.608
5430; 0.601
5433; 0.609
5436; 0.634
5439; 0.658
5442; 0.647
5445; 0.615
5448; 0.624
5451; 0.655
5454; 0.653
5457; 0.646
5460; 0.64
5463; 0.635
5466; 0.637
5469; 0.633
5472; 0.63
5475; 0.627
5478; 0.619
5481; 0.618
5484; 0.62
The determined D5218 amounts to 0.05 mag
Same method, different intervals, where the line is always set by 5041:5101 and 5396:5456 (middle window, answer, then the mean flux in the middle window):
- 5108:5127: 0.012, 0.628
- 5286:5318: -0.042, 0.656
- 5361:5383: -0.019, 0.641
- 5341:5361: -0.040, 0.653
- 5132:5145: 0.042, 0.611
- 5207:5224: 0.026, 0.618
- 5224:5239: 0.063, 0.597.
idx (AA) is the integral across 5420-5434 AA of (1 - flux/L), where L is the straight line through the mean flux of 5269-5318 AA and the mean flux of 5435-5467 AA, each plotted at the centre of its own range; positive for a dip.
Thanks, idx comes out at 0.55 AA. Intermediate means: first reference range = 0.642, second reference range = 0.641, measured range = 0.616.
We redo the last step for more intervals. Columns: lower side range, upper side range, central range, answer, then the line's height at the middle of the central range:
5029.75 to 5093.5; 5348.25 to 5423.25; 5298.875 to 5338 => 0.42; 0.636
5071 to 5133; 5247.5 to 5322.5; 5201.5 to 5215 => 0.60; 0.633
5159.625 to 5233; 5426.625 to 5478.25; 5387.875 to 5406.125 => 0.00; 0.62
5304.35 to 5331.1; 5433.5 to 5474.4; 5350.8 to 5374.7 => -0.53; 0.635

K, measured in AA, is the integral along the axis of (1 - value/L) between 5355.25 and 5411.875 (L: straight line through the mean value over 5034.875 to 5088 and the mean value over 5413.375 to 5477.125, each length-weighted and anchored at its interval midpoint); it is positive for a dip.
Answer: -0.2 AA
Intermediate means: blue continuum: 0.628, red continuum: 0.633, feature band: 0.635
